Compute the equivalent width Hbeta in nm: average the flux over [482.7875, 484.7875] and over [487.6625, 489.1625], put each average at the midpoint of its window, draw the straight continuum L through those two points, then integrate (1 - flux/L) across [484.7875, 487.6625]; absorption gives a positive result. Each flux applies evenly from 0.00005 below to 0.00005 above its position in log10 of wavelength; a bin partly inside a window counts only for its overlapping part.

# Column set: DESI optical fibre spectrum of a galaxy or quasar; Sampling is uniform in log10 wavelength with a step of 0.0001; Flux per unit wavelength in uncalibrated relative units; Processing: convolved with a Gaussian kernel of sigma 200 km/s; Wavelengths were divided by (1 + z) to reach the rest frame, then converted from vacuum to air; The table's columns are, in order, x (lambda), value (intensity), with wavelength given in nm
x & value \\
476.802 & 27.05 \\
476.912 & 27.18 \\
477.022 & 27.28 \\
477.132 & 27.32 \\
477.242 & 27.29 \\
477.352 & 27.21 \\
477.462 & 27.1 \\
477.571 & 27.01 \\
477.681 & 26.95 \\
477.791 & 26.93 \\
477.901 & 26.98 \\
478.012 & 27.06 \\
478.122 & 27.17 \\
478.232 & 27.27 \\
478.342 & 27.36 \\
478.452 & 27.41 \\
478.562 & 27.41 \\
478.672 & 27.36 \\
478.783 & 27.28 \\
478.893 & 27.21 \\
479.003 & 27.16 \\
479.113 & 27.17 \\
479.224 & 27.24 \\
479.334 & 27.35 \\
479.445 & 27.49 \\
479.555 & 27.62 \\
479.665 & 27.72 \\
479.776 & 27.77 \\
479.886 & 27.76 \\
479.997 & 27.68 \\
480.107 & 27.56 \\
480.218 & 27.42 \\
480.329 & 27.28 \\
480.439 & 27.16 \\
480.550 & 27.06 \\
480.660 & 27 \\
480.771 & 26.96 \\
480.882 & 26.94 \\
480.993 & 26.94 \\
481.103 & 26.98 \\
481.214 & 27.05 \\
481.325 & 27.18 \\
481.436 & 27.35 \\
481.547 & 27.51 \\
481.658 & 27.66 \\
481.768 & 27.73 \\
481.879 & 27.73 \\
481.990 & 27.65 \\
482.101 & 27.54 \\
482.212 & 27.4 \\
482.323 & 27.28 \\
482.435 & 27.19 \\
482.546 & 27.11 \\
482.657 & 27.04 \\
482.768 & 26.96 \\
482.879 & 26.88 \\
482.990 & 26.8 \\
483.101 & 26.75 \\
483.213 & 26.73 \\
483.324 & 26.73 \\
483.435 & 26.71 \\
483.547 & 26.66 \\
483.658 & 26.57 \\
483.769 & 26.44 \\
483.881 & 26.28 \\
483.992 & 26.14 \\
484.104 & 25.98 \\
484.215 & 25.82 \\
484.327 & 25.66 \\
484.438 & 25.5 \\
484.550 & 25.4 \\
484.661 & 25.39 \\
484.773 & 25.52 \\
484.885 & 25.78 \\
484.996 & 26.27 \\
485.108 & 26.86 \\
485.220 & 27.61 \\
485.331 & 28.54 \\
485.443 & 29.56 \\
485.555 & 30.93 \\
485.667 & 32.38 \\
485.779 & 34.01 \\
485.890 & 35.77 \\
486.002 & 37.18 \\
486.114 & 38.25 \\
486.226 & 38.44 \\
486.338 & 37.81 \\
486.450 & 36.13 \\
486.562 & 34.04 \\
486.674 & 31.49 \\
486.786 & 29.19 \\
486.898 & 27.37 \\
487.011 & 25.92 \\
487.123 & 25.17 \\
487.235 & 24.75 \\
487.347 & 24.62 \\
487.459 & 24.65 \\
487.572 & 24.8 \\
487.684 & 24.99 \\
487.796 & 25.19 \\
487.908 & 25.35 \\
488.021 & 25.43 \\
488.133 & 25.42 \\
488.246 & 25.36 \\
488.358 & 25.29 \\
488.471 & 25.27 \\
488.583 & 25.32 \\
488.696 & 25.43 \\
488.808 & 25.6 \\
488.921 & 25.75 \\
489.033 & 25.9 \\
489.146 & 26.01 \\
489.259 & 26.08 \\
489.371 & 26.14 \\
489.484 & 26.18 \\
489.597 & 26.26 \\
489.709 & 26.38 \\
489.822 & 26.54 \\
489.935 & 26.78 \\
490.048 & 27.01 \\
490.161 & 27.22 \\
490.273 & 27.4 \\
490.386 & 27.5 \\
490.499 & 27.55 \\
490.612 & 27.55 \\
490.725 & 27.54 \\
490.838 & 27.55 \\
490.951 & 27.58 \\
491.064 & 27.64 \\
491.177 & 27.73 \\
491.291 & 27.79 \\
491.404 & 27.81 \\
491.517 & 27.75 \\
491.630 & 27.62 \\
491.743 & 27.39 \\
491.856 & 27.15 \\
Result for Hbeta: -0.483 nm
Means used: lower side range 26.2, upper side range 25.4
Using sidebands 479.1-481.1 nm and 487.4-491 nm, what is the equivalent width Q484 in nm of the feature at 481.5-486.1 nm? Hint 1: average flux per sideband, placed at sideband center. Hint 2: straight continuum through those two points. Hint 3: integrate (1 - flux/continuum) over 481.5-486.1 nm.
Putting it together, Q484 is -0.16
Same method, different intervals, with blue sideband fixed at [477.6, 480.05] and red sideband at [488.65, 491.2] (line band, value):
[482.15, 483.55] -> 0.008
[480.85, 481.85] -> -0.003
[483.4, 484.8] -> 0.054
